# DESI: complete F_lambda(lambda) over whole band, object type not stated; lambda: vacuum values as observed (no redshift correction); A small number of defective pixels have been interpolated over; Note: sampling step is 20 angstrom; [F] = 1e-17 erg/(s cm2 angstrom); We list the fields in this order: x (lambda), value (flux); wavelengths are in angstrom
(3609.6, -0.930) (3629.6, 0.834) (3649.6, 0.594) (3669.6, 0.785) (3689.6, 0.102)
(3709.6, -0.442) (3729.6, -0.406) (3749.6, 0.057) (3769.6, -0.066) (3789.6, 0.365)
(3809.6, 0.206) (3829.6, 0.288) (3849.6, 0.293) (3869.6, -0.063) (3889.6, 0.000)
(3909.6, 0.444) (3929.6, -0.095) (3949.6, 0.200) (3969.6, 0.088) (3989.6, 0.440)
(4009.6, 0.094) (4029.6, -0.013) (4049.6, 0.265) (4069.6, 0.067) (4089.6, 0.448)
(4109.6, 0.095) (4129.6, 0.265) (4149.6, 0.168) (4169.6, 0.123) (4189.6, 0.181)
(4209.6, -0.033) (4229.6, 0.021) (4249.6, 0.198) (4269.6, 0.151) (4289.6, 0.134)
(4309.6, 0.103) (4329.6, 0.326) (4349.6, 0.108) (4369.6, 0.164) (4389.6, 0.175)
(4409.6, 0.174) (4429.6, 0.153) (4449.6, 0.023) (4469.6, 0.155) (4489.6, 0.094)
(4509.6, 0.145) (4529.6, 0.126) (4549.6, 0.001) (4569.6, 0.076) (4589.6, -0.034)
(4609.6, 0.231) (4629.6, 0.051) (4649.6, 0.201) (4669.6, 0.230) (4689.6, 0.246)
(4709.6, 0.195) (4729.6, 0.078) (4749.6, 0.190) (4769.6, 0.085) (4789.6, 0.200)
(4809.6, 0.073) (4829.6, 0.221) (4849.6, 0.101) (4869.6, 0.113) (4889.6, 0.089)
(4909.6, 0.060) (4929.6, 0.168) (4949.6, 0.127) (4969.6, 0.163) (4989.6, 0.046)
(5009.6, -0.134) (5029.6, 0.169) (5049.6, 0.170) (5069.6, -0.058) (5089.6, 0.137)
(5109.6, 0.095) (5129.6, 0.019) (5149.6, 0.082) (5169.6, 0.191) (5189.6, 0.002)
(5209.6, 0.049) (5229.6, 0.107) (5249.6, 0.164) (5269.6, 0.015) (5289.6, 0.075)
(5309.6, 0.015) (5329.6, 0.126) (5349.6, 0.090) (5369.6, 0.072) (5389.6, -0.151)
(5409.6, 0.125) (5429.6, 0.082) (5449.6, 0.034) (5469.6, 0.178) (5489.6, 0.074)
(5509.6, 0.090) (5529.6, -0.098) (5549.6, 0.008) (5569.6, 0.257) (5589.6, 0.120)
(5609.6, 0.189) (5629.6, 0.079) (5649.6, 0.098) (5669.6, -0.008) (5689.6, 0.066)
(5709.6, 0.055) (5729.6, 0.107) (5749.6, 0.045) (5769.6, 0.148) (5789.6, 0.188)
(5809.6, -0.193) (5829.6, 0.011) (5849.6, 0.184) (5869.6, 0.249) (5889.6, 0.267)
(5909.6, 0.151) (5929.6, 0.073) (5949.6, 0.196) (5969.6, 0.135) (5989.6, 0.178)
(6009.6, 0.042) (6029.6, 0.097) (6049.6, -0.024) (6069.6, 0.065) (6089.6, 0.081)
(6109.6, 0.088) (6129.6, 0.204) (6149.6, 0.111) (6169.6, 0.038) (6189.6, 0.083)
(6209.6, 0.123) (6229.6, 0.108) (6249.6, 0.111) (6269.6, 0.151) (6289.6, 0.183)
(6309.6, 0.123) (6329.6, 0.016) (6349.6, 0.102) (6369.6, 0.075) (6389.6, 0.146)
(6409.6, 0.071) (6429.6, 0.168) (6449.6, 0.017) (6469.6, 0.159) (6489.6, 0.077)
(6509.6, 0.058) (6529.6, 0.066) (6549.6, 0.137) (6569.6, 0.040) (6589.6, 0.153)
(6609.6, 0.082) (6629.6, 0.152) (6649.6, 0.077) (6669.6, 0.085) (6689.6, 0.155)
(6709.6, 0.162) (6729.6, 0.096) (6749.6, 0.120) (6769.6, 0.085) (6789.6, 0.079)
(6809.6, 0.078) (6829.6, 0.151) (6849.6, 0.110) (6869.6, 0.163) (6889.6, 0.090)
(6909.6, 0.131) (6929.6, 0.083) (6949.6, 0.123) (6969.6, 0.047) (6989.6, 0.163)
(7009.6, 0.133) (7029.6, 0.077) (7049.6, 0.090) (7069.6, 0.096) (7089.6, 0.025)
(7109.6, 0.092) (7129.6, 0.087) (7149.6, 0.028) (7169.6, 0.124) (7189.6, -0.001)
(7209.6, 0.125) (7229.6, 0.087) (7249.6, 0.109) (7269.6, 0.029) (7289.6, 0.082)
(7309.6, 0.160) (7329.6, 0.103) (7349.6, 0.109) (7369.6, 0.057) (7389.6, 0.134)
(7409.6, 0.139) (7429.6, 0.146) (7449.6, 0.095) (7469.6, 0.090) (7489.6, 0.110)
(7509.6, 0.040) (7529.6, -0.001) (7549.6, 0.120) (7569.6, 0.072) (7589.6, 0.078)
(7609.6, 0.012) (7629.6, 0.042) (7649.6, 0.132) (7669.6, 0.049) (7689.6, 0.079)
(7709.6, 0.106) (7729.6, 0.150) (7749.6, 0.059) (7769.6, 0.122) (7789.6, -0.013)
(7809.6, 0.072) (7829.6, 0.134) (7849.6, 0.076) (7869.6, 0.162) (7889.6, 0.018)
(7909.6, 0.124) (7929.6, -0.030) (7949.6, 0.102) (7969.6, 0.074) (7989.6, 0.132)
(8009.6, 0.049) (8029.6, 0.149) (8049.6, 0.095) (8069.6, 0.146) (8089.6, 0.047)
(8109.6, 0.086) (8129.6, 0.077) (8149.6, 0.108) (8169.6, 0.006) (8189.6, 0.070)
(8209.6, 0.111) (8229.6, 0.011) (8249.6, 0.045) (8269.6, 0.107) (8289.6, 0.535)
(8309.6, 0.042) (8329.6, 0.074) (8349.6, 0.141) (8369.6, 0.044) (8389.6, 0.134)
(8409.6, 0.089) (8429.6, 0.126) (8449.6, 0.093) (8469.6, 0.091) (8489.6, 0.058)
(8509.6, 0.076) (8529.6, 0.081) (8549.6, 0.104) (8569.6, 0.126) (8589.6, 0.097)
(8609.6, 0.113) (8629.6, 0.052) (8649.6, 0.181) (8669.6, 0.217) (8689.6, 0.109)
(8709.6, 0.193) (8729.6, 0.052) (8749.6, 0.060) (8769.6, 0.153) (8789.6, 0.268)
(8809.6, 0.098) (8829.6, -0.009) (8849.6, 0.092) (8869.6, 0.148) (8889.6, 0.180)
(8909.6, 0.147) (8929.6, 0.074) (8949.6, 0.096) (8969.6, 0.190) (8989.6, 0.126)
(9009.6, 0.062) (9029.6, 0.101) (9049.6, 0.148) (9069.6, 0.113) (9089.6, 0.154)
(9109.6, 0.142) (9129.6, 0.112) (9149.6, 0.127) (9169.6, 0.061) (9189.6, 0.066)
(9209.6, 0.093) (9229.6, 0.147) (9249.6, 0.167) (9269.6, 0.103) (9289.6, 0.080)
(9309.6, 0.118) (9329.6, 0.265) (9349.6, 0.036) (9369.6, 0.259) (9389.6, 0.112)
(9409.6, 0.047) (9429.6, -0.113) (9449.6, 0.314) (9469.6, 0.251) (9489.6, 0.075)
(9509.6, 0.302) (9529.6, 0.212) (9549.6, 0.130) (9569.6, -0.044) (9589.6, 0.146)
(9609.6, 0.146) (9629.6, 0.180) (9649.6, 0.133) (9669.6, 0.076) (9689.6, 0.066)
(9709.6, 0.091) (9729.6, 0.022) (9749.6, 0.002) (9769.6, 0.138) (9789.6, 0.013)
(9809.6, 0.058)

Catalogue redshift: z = 1.222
